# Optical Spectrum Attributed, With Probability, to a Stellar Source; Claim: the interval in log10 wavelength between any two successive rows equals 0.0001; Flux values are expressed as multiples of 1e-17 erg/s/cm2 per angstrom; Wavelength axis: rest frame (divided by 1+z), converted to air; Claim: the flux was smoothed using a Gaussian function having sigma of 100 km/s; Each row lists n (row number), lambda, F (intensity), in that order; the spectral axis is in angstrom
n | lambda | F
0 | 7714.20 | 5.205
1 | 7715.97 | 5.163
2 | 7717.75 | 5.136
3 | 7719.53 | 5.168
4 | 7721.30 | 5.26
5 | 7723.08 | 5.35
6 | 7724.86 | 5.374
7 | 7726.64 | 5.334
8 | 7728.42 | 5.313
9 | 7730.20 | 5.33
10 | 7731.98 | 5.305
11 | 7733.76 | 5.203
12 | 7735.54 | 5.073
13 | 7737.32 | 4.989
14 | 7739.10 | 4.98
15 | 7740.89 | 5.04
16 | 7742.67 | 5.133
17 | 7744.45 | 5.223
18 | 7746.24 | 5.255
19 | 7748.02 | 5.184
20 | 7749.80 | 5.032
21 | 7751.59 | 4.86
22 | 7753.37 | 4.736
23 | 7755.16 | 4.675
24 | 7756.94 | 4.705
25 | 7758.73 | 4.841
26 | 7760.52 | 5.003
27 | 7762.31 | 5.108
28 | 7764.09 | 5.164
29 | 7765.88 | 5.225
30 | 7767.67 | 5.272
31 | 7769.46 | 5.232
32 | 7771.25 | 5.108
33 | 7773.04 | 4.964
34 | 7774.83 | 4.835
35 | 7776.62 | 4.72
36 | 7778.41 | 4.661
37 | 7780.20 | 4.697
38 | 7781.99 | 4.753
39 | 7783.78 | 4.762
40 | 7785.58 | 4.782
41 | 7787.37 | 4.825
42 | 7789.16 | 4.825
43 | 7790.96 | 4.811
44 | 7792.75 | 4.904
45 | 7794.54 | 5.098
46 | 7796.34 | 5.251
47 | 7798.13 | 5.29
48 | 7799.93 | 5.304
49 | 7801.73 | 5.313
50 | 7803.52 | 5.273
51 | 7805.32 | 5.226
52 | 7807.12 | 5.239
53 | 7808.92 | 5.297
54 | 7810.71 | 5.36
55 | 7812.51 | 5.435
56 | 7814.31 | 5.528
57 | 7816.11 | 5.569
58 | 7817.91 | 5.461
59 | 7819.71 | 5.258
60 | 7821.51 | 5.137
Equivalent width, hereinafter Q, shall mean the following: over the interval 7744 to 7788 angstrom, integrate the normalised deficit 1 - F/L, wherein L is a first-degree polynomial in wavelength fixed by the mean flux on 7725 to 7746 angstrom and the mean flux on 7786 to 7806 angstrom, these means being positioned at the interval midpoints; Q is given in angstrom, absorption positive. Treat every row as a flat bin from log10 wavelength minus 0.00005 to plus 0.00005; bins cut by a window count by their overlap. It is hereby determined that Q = 1.7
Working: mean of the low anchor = 5.18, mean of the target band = 4.94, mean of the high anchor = 5.09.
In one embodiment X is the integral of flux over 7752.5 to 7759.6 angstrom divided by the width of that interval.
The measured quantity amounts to 4.74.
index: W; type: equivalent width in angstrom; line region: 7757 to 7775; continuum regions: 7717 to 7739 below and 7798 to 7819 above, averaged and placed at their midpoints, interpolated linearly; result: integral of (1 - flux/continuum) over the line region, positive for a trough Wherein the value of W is 0.8 angstrom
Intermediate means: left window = 5.23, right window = 5.36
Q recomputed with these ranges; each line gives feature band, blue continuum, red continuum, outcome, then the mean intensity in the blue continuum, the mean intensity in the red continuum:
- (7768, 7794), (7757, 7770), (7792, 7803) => 1.4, 5.09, 5.2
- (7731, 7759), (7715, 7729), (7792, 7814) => 1.3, 5.26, 5.26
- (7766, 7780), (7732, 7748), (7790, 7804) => 0.5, 5.13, 5.15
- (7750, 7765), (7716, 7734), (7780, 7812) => 0.8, 5.27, 5.07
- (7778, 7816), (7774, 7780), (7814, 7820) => 0.1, 4.73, 5.47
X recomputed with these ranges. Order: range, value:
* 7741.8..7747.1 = 5.2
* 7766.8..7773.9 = 5.14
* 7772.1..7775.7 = 4.9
